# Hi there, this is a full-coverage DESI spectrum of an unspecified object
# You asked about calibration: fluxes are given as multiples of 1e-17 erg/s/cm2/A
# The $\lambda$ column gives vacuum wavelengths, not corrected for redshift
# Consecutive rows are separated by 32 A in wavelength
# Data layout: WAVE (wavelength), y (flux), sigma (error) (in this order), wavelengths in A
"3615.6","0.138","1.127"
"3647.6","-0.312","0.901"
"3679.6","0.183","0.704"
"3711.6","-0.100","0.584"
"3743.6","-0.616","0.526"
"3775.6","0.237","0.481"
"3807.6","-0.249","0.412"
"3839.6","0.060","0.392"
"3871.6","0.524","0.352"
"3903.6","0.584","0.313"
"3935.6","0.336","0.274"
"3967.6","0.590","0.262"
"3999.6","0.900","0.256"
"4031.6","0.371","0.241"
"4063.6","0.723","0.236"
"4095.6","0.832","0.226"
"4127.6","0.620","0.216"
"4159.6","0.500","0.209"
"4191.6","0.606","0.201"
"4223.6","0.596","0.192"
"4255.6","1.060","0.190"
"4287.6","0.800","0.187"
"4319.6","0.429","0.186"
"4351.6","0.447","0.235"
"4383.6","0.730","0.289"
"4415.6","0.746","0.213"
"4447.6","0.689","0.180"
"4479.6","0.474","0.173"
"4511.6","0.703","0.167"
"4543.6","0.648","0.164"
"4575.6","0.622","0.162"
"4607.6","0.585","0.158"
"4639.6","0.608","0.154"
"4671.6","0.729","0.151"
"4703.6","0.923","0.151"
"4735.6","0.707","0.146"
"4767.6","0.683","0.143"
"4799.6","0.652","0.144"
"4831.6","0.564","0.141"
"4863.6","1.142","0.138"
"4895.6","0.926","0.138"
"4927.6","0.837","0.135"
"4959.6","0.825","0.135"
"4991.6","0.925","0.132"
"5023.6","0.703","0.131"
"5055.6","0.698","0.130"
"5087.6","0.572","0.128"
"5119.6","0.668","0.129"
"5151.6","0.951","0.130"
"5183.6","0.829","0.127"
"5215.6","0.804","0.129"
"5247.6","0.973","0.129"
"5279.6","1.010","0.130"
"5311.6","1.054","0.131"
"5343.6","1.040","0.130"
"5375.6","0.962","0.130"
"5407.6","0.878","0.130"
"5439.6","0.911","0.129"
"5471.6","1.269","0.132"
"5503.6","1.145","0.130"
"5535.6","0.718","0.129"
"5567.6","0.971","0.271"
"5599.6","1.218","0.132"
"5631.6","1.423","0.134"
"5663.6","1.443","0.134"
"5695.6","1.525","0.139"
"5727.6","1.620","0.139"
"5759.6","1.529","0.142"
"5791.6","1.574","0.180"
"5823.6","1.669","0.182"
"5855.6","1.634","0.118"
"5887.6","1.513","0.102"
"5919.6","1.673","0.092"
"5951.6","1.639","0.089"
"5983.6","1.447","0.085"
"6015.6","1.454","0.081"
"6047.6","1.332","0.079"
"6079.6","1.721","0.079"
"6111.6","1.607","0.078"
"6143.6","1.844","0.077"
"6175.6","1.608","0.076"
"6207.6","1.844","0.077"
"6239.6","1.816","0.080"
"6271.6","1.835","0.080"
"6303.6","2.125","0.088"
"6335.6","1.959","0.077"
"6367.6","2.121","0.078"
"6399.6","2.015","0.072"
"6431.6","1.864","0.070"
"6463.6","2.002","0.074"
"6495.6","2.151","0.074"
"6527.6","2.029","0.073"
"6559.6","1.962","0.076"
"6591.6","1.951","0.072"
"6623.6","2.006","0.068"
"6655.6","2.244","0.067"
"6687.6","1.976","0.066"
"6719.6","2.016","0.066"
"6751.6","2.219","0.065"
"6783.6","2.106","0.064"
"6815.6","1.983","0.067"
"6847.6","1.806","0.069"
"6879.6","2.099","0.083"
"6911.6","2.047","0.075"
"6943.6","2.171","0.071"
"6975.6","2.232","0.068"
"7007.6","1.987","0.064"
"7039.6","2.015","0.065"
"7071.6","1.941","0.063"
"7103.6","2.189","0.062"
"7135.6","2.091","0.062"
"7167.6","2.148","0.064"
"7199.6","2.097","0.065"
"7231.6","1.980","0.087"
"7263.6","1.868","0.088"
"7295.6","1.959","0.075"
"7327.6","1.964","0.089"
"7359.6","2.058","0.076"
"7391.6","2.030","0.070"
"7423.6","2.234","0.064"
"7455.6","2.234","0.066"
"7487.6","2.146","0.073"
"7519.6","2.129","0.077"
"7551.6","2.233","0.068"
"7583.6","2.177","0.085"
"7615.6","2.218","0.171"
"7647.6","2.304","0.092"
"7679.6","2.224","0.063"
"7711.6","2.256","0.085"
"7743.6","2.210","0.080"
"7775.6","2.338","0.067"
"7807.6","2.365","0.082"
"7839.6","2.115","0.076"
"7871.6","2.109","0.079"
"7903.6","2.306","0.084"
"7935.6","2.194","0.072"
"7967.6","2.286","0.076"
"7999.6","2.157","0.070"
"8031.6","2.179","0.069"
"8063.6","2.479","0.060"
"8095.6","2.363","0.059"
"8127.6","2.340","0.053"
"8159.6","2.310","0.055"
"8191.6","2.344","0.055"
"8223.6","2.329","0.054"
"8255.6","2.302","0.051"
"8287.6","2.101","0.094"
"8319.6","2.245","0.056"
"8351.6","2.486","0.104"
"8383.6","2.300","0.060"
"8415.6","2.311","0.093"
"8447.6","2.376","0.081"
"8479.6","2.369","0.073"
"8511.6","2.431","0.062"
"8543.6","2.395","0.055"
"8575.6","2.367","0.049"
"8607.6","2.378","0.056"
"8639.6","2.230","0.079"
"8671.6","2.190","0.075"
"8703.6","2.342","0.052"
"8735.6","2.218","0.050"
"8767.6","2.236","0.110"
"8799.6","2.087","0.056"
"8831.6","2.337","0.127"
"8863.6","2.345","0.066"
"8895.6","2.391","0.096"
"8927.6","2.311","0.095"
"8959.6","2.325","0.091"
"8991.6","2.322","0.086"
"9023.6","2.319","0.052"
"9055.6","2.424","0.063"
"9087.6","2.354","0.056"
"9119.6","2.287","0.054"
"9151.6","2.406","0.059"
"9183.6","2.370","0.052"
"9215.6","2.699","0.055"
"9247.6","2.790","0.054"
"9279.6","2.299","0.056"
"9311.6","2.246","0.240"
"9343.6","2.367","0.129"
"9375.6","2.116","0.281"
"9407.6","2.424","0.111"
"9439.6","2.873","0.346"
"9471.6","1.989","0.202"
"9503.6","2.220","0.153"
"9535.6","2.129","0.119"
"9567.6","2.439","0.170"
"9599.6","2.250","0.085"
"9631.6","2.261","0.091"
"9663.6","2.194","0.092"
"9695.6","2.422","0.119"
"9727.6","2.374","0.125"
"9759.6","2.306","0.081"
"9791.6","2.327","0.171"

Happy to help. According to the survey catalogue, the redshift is 0.405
